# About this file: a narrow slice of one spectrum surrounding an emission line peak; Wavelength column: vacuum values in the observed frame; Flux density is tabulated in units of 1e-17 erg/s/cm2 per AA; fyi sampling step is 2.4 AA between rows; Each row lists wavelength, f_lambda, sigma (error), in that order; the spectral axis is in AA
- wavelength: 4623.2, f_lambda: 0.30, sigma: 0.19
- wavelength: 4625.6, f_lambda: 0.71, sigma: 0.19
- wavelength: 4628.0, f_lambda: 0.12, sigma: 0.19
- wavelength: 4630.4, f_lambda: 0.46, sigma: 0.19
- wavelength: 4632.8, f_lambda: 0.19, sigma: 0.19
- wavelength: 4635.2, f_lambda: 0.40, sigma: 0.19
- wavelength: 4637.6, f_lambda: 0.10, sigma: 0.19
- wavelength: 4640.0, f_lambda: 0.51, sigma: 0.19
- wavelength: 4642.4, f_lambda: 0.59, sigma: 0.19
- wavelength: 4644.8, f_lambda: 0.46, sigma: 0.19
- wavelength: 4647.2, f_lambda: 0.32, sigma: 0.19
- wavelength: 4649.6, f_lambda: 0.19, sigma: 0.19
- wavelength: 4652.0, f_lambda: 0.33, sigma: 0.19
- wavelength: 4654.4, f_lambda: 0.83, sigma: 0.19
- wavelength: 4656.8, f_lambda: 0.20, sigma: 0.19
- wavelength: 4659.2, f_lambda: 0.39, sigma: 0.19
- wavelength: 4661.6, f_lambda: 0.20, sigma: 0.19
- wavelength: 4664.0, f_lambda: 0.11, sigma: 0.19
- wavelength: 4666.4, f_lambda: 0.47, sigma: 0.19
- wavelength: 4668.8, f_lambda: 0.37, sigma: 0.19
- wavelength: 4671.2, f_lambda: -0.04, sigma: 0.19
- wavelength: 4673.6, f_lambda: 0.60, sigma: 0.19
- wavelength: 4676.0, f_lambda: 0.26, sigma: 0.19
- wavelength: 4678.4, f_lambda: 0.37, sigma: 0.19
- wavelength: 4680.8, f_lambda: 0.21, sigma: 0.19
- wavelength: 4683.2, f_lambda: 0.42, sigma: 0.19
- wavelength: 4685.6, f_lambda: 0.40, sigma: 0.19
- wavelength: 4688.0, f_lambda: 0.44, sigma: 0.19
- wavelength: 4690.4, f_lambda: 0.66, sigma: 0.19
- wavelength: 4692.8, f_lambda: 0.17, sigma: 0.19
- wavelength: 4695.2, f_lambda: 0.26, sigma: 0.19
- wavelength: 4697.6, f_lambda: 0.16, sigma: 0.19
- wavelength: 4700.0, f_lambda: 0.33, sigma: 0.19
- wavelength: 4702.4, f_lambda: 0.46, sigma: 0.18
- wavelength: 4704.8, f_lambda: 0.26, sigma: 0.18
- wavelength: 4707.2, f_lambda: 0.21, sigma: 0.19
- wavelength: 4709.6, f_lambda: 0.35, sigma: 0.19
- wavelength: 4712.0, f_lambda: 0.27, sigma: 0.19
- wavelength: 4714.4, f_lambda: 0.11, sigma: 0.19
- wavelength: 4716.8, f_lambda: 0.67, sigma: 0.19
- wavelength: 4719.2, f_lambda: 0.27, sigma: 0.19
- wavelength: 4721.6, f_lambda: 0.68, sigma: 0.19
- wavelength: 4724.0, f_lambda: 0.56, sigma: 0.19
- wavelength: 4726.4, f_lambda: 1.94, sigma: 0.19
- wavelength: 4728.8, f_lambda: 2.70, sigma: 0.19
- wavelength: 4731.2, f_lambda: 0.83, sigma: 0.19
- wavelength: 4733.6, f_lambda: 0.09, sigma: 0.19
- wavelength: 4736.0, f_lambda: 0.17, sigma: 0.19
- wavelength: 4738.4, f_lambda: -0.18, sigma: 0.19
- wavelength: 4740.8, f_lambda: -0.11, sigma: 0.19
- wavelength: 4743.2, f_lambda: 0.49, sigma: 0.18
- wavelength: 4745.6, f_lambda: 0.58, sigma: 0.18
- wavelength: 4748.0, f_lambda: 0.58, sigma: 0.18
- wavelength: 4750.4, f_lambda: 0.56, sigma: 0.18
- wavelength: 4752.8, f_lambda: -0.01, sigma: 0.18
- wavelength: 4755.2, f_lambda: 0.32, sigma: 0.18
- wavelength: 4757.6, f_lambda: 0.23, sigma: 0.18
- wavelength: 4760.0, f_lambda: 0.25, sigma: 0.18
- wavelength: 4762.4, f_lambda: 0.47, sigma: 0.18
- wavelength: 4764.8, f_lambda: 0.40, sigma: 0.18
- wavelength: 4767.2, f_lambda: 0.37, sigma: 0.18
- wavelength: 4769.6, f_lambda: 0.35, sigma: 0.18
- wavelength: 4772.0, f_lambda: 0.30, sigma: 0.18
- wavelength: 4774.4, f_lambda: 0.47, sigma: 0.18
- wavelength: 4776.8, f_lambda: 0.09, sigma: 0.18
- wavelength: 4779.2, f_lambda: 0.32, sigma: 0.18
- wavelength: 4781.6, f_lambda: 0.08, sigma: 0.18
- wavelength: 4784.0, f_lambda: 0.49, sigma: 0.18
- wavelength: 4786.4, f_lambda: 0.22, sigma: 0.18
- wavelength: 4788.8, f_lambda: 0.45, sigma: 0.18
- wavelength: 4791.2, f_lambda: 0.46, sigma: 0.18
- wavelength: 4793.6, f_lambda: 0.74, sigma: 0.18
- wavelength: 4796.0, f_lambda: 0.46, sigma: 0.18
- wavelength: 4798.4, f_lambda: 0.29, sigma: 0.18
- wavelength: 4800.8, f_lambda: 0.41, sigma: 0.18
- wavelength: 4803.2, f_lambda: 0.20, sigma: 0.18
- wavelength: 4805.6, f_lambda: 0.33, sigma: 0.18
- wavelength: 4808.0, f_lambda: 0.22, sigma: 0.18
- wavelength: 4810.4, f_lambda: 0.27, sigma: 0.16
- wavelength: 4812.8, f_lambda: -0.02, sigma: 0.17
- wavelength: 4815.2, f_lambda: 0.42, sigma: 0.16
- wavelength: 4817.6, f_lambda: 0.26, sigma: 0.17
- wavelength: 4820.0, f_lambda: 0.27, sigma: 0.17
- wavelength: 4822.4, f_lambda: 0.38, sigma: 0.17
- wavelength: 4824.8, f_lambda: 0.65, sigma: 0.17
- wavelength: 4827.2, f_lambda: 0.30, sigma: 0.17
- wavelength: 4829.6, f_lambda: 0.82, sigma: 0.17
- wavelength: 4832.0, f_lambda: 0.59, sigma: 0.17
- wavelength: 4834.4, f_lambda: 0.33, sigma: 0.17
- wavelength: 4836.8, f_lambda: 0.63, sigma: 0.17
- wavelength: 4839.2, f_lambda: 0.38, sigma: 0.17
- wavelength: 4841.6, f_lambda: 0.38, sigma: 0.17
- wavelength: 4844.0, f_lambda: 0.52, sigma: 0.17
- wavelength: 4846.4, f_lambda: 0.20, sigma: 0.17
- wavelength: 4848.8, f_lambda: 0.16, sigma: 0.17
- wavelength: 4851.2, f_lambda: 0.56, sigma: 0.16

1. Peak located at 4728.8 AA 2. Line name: [O II]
